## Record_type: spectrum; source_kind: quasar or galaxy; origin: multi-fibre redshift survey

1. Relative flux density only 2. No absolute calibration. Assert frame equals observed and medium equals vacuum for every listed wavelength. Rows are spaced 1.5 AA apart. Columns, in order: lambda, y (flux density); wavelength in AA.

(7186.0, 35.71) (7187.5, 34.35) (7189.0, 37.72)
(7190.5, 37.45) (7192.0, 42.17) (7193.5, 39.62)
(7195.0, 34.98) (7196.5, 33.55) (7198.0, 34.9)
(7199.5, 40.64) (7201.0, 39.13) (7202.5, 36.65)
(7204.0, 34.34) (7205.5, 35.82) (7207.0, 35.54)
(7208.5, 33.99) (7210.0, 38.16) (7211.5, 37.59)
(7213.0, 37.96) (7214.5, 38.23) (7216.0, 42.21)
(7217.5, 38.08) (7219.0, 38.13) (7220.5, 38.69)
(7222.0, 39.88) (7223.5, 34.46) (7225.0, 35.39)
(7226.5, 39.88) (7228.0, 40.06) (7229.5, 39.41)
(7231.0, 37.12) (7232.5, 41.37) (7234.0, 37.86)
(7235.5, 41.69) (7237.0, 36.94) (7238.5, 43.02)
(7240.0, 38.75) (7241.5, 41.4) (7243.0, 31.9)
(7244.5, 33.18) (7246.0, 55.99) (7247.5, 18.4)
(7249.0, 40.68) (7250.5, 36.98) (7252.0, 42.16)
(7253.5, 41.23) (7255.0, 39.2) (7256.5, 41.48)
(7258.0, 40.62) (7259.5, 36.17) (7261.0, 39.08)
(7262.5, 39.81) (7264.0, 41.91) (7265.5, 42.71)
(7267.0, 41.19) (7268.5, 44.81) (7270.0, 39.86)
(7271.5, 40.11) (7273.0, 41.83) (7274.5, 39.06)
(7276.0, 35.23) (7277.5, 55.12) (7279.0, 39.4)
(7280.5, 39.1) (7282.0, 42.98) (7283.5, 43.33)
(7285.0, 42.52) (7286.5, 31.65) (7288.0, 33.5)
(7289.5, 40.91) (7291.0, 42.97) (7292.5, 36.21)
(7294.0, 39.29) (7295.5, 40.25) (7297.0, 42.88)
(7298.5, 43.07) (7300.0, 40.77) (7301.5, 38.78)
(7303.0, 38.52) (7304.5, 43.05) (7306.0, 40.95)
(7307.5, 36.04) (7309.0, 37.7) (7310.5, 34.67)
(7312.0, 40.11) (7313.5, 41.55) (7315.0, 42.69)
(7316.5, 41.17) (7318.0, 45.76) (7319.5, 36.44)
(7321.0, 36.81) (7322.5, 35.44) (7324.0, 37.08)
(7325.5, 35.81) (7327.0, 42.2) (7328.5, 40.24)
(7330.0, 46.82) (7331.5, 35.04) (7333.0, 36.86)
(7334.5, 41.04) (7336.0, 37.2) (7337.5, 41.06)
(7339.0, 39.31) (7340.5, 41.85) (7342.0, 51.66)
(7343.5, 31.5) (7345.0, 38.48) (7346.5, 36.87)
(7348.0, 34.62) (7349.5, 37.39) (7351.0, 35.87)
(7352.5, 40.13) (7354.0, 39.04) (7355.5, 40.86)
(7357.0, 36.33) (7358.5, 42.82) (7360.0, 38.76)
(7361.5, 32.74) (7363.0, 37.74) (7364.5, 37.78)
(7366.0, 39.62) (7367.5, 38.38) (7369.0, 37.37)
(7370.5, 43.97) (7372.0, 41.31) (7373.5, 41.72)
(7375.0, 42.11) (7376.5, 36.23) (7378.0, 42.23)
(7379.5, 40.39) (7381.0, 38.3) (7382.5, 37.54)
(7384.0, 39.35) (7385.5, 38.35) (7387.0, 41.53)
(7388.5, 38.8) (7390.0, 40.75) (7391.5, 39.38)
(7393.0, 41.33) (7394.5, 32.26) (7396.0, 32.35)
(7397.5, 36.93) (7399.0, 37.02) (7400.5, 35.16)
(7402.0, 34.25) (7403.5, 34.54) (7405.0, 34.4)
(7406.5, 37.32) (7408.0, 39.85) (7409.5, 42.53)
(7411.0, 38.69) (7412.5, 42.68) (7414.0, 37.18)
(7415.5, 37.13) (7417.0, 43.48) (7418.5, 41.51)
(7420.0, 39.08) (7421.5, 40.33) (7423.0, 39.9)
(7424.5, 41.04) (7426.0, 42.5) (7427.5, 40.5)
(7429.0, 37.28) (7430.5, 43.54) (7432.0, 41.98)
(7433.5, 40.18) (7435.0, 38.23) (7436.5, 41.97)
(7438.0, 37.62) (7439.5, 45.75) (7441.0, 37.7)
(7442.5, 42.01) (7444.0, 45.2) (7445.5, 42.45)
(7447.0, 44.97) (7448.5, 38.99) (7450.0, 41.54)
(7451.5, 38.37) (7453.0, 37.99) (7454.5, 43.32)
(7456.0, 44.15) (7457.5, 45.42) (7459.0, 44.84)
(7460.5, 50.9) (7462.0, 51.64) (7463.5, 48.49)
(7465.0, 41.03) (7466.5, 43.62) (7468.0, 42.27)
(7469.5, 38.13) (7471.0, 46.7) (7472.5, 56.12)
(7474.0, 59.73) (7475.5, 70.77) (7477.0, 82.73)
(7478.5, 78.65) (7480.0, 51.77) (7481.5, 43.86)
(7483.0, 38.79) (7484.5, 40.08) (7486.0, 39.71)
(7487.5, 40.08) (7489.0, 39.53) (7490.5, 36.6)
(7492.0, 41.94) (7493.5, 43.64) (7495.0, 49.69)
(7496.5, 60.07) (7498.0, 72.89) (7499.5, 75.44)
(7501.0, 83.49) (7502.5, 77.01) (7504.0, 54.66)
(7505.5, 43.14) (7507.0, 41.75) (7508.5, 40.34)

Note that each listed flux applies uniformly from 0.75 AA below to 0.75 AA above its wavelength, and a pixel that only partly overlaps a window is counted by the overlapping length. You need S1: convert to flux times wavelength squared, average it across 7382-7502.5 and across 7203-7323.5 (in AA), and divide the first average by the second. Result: 1.19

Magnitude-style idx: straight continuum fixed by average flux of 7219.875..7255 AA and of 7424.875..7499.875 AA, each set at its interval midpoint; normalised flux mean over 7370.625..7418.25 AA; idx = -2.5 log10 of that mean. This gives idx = 0.145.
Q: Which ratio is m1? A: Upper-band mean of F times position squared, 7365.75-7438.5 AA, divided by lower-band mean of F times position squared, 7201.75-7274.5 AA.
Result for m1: 1.1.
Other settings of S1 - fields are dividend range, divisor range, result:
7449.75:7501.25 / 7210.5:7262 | 1.38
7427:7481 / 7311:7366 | 1.23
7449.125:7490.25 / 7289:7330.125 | 1.26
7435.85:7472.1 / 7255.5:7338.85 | 1.13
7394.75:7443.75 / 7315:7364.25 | 1.03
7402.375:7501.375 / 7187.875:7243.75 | 1.28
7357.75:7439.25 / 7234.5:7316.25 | 1.01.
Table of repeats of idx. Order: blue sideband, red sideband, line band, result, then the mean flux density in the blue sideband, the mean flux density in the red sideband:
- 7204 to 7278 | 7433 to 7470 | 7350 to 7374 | 0.06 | 39.1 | 42.7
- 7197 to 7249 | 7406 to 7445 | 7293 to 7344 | -0.02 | 37.9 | 40.6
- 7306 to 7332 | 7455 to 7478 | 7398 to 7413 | 0.23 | 39.2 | 51.3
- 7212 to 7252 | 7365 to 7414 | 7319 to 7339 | 0.00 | 38.4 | 38.6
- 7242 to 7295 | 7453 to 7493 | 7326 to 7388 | 0.11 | 39.7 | 48.3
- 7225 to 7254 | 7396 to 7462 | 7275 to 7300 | -0.04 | 38.7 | 40.5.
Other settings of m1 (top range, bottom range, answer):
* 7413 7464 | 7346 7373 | 1.11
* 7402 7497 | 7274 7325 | 1.15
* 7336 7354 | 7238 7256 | 1.04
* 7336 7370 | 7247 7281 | 0.99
